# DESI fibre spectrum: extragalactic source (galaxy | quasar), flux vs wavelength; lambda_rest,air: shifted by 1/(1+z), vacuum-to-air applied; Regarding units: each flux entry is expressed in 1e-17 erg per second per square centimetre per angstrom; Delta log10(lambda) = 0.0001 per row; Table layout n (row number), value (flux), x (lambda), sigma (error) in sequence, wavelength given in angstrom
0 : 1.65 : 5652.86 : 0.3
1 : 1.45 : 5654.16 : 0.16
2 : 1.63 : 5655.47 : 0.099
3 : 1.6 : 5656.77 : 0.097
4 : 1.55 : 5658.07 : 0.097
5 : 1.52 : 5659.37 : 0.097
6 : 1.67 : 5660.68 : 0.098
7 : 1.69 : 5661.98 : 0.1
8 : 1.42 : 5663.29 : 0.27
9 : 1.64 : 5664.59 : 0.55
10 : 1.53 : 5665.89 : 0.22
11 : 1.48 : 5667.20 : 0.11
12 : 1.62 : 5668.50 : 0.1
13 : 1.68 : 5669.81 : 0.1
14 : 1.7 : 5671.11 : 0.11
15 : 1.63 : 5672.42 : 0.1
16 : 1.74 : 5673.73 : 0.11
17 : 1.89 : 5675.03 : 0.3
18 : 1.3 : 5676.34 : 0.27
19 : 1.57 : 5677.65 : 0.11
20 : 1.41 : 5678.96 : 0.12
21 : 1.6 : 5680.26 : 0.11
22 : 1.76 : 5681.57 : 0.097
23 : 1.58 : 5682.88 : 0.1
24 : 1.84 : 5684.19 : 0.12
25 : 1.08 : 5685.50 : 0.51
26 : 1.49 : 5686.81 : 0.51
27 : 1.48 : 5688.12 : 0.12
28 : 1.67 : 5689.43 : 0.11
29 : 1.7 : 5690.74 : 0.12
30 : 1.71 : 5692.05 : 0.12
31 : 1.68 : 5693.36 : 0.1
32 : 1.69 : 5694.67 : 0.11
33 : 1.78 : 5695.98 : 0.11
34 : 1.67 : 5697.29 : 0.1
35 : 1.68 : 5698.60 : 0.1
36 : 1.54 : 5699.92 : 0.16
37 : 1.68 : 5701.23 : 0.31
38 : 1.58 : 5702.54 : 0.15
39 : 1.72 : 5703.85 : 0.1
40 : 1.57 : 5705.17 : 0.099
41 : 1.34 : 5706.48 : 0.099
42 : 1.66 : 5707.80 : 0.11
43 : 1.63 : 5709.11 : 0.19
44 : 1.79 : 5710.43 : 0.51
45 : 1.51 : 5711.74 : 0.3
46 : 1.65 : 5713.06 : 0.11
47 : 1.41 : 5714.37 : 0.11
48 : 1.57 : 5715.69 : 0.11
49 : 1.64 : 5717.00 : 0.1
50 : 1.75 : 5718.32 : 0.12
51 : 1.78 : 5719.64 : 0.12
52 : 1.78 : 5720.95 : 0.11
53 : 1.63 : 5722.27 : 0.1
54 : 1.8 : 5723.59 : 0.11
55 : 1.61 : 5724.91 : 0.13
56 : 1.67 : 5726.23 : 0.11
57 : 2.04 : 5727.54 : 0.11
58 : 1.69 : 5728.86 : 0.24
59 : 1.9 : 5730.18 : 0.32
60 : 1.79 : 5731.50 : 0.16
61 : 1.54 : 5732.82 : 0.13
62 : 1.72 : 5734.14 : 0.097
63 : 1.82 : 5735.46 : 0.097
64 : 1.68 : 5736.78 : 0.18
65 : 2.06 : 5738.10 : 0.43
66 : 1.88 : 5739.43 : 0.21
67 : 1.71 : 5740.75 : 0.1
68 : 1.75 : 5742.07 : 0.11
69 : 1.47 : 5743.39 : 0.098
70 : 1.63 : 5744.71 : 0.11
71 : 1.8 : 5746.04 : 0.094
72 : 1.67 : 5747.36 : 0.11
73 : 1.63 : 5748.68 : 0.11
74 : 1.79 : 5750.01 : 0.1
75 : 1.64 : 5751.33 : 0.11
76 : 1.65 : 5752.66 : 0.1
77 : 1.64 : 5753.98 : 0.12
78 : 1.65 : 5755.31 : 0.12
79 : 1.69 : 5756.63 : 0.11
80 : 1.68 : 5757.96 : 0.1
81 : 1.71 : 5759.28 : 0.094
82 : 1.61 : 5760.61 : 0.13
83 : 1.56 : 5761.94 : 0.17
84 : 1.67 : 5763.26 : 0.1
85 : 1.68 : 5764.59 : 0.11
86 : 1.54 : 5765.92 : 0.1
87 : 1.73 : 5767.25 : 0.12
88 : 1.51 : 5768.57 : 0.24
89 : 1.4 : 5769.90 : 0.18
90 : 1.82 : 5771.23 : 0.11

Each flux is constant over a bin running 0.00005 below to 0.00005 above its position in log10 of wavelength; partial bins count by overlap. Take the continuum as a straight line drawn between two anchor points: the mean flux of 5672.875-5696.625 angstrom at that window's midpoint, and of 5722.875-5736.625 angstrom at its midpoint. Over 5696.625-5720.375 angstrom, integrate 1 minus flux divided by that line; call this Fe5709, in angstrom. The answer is 0.9 angstrom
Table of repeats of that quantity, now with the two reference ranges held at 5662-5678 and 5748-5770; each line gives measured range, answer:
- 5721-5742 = -1.8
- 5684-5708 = 0.2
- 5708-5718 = 0.1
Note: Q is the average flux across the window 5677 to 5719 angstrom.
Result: 1.61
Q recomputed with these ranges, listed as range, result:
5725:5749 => 1.75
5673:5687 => 1.57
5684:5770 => 1.66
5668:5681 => 1.61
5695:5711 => 1.64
